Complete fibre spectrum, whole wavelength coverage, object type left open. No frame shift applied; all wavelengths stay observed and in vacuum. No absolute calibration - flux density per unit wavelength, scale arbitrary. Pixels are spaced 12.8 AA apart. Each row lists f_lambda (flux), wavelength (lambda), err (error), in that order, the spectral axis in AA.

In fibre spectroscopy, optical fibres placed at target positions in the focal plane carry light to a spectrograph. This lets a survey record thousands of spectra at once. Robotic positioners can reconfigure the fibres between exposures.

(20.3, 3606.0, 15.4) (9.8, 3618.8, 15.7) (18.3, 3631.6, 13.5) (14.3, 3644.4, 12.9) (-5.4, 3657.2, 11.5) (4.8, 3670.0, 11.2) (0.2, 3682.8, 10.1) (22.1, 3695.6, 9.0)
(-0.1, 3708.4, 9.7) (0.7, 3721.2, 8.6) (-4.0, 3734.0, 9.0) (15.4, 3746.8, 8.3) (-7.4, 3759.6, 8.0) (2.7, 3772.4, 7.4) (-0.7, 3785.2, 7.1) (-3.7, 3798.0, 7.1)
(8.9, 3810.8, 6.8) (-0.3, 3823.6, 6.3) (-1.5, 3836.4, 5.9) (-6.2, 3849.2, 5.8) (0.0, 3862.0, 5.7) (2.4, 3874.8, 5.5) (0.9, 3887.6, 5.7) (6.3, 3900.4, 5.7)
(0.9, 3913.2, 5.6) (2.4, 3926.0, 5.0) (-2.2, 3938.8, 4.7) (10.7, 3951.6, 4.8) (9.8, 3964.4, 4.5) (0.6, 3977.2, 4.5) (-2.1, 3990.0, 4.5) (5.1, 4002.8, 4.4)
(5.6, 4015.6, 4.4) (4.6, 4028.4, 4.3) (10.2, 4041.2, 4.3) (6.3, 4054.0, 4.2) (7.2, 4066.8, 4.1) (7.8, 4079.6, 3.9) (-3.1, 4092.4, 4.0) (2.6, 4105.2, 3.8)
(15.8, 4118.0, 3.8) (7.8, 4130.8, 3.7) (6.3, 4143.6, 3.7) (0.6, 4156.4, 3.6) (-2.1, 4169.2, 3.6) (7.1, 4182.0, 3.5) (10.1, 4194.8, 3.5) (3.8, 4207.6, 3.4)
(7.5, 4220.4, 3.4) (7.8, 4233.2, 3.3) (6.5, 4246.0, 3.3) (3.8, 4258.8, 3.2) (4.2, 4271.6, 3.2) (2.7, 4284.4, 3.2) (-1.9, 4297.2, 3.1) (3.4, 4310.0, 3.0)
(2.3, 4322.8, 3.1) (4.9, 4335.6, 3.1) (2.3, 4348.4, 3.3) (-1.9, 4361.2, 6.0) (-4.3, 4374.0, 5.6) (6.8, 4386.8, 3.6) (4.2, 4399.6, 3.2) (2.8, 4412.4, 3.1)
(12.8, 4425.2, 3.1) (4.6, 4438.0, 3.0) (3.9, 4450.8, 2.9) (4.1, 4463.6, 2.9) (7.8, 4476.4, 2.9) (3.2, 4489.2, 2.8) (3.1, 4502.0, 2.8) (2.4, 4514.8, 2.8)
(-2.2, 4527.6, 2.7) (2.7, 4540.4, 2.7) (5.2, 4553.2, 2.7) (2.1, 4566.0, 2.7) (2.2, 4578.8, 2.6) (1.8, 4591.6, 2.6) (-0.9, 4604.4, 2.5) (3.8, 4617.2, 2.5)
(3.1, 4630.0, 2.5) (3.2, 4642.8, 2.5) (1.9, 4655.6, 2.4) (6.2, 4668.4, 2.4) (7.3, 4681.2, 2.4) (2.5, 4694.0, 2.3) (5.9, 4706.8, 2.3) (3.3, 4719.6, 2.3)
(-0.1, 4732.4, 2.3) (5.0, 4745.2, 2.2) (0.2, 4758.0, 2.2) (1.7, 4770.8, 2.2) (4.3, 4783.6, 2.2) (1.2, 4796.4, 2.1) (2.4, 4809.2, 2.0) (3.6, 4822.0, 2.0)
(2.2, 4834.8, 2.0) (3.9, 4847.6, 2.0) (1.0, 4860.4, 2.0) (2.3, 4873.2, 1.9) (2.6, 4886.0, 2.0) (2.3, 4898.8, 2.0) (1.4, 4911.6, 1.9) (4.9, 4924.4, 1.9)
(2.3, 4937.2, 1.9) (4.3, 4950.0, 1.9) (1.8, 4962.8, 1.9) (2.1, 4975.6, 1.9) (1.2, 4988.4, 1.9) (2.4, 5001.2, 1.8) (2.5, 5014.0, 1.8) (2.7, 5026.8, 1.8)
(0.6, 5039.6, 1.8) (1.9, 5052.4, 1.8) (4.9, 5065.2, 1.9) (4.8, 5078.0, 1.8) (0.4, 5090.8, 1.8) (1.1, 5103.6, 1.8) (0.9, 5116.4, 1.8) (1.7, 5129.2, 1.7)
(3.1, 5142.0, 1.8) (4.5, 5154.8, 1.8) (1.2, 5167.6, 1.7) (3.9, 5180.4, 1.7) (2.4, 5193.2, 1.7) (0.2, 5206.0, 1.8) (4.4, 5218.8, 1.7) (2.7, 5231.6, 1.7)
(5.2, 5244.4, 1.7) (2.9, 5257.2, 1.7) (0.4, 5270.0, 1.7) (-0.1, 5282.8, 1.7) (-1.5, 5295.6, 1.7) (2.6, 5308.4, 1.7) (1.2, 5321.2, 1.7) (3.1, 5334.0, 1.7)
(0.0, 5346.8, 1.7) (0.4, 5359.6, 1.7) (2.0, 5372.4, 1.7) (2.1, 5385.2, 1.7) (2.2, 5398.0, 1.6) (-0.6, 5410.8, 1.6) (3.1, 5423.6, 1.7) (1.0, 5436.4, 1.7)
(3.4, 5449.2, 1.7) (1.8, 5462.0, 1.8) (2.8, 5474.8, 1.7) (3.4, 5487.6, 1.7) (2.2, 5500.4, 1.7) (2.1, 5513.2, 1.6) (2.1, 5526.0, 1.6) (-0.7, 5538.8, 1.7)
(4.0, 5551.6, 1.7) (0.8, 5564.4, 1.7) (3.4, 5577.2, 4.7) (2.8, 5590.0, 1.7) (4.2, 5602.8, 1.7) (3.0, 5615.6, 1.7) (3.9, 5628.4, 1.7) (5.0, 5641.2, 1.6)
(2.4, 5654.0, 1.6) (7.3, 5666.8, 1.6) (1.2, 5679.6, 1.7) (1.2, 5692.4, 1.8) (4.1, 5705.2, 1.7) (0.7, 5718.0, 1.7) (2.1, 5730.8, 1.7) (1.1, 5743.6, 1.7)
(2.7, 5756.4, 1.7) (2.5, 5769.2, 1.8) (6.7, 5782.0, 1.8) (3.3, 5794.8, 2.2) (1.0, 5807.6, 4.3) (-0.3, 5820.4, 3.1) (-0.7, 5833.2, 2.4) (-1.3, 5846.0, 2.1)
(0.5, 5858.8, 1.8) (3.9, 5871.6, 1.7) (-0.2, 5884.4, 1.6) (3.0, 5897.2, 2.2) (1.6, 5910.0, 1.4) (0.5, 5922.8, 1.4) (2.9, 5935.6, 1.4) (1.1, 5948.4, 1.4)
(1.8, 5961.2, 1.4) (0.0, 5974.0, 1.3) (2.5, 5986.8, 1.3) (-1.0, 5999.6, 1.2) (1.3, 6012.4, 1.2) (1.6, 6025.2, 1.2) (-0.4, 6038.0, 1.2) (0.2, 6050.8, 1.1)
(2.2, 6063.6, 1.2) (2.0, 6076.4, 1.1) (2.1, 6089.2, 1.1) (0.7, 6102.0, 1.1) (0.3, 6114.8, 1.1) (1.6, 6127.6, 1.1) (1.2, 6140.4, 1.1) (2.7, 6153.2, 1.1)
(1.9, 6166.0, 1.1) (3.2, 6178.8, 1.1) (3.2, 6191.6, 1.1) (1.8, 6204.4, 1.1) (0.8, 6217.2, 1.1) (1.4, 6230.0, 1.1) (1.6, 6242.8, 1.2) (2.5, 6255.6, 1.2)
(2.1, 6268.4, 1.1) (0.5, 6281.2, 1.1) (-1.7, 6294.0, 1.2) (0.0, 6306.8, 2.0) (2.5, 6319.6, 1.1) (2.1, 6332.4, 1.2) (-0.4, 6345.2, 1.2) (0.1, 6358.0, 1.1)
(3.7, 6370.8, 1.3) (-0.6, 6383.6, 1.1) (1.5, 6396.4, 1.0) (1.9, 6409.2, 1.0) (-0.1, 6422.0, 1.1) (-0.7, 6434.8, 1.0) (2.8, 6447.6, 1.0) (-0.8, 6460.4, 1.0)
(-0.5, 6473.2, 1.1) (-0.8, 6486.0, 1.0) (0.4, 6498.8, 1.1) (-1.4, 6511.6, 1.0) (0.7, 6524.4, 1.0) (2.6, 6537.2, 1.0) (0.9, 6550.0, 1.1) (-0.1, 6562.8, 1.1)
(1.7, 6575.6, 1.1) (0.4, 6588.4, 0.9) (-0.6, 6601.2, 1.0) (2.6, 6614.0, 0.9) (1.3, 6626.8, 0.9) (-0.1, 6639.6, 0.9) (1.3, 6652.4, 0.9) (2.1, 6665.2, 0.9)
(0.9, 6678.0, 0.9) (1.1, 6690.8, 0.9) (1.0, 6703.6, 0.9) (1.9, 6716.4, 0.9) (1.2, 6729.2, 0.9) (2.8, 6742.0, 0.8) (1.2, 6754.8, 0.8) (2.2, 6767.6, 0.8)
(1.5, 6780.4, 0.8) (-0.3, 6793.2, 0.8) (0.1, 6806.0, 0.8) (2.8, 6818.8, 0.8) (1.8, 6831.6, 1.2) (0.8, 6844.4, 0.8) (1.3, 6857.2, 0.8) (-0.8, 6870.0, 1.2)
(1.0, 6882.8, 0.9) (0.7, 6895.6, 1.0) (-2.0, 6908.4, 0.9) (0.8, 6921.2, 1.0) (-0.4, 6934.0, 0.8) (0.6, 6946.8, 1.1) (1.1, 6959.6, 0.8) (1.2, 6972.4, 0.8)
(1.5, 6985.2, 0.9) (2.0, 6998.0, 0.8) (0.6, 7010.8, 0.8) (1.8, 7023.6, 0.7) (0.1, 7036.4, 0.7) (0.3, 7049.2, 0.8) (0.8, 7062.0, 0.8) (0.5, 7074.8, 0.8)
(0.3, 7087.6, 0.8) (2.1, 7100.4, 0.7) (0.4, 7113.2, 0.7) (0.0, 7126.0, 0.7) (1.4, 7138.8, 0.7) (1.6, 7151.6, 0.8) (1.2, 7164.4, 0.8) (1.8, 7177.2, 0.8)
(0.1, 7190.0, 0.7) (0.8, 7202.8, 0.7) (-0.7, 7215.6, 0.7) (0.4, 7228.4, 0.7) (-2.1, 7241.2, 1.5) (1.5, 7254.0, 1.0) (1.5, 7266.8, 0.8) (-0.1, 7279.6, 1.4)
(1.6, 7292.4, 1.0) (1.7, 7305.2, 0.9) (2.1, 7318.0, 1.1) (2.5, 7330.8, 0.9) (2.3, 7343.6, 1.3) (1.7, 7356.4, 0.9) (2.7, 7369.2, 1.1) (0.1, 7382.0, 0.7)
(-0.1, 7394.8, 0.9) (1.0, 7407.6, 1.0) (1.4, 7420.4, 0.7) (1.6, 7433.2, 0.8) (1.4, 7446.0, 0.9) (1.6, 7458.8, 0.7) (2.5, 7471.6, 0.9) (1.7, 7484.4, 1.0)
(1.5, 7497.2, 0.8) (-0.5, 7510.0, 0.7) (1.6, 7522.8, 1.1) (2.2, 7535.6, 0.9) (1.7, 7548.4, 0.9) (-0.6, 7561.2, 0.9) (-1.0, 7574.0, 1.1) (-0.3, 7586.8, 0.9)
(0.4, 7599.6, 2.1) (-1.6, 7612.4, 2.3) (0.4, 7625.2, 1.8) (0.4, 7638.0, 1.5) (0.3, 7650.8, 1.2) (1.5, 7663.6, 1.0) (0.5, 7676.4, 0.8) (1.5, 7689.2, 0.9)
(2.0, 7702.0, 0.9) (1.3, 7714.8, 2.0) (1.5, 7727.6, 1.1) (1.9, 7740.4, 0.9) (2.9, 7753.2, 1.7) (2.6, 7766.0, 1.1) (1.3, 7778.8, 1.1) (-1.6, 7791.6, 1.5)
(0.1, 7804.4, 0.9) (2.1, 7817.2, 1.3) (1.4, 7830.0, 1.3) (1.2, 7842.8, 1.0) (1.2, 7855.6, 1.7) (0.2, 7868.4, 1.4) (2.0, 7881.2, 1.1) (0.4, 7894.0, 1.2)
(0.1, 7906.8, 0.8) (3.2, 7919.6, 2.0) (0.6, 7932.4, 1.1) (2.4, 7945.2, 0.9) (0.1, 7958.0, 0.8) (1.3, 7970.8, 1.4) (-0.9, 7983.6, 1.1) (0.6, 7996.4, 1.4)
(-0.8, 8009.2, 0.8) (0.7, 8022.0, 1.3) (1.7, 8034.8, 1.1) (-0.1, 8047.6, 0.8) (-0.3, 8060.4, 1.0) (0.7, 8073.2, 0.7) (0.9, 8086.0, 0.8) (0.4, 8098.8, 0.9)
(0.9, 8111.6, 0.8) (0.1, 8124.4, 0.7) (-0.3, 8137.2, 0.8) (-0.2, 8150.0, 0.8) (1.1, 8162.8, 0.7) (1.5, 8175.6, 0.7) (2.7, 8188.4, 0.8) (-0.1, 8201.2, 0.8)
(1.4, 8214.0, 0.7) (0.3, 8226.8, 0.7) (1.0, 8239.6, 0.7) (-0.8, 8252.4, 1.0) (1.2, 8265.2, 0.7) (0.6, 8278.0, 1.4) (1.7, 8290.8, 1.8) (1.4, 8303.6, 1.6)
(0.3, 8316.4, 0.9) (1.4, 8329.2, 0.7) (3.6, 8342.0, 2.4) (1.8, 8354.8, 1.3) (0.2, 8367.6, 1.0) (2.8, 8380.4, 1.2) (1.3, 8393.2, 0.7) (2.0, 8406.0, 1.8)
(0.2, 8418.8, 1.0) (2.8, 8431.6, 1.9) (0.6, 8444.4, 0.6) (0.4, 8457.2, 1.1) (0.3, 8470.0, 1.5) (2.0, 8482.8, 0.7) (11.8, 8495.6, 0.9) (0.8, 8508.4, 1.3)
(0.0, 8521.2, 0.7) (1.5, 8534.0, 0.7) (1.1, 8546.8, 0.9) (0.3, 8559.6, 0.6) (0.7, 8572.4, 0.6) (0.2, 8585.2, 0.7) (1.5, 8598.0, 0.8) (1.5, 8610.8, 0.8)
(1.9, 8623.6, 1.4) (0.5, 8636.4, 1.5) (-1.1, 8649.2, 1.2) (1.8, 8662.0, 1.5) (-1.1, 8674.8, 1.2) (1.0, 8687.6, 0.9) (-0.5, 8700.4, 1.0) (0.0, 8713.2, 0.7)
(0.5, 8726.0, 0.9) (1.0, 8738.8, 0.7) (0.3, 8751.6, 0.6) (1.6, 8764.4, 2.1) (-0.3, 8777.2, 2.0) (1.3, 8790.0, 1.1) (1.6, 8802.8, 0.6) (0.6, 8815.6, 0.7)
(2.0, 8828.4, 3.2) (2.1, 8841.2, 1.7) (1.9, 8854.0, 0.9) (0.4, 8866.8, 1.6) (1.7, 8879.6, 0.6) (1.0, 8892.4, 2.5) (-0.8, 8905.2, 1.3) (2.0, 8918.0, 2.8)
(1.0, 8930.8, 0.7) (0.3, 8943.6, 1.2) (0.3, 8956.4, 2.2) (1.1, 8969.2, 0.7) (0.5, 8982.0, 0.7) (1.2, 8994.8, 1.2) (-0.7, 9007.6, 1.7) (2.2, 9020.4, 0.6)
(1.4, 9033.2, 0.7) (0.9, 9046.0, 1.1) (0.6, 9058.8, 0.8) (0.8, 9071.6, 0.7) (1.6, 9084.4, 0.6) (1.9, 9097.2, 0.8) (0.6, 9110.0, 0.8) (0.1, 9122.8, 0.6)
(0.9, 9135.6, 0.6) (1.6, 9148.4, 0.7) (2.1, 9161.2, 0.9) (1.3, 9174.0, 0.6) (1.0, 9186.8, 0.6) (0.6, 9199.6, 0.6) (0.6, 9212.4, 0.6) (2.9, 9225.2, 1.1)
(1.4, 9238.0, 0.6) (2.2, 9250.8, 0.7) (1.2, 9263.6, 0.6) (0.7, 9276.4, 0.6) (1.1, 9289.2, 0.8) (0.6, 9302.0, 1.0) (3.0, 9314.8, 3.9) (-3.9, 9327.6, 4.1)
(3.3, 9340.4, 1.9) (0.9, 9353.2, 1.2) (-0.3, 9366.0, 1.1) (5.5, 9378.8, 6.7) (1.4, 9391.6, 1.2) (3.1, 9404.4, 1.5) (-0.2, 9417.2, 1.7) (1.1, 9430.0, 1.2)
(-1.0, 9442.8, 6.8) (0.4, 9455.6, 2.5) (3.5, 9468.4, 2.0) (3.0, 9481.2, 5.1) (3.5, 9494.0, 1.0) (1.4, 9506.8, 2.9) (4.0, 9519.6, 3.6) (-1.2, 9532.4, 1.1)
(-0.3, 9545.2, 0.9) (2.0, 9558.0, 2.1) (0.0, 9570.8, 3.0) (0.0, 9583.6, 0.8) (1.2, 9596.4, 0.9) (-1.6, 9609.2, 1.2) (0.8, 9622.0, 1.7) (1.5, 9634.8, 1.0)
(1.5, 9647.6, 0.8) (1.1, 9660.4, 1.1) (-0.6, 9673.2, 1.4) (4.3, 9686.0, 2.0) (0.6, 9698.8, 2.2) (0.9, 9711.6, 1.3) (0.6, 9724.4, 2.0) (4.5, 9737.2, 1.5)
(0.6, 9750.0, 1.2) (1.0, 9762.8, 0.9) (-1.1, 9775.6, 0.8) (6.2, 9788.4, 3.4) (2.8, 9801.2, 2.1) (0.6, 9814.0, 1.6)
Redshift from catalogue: 1.278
